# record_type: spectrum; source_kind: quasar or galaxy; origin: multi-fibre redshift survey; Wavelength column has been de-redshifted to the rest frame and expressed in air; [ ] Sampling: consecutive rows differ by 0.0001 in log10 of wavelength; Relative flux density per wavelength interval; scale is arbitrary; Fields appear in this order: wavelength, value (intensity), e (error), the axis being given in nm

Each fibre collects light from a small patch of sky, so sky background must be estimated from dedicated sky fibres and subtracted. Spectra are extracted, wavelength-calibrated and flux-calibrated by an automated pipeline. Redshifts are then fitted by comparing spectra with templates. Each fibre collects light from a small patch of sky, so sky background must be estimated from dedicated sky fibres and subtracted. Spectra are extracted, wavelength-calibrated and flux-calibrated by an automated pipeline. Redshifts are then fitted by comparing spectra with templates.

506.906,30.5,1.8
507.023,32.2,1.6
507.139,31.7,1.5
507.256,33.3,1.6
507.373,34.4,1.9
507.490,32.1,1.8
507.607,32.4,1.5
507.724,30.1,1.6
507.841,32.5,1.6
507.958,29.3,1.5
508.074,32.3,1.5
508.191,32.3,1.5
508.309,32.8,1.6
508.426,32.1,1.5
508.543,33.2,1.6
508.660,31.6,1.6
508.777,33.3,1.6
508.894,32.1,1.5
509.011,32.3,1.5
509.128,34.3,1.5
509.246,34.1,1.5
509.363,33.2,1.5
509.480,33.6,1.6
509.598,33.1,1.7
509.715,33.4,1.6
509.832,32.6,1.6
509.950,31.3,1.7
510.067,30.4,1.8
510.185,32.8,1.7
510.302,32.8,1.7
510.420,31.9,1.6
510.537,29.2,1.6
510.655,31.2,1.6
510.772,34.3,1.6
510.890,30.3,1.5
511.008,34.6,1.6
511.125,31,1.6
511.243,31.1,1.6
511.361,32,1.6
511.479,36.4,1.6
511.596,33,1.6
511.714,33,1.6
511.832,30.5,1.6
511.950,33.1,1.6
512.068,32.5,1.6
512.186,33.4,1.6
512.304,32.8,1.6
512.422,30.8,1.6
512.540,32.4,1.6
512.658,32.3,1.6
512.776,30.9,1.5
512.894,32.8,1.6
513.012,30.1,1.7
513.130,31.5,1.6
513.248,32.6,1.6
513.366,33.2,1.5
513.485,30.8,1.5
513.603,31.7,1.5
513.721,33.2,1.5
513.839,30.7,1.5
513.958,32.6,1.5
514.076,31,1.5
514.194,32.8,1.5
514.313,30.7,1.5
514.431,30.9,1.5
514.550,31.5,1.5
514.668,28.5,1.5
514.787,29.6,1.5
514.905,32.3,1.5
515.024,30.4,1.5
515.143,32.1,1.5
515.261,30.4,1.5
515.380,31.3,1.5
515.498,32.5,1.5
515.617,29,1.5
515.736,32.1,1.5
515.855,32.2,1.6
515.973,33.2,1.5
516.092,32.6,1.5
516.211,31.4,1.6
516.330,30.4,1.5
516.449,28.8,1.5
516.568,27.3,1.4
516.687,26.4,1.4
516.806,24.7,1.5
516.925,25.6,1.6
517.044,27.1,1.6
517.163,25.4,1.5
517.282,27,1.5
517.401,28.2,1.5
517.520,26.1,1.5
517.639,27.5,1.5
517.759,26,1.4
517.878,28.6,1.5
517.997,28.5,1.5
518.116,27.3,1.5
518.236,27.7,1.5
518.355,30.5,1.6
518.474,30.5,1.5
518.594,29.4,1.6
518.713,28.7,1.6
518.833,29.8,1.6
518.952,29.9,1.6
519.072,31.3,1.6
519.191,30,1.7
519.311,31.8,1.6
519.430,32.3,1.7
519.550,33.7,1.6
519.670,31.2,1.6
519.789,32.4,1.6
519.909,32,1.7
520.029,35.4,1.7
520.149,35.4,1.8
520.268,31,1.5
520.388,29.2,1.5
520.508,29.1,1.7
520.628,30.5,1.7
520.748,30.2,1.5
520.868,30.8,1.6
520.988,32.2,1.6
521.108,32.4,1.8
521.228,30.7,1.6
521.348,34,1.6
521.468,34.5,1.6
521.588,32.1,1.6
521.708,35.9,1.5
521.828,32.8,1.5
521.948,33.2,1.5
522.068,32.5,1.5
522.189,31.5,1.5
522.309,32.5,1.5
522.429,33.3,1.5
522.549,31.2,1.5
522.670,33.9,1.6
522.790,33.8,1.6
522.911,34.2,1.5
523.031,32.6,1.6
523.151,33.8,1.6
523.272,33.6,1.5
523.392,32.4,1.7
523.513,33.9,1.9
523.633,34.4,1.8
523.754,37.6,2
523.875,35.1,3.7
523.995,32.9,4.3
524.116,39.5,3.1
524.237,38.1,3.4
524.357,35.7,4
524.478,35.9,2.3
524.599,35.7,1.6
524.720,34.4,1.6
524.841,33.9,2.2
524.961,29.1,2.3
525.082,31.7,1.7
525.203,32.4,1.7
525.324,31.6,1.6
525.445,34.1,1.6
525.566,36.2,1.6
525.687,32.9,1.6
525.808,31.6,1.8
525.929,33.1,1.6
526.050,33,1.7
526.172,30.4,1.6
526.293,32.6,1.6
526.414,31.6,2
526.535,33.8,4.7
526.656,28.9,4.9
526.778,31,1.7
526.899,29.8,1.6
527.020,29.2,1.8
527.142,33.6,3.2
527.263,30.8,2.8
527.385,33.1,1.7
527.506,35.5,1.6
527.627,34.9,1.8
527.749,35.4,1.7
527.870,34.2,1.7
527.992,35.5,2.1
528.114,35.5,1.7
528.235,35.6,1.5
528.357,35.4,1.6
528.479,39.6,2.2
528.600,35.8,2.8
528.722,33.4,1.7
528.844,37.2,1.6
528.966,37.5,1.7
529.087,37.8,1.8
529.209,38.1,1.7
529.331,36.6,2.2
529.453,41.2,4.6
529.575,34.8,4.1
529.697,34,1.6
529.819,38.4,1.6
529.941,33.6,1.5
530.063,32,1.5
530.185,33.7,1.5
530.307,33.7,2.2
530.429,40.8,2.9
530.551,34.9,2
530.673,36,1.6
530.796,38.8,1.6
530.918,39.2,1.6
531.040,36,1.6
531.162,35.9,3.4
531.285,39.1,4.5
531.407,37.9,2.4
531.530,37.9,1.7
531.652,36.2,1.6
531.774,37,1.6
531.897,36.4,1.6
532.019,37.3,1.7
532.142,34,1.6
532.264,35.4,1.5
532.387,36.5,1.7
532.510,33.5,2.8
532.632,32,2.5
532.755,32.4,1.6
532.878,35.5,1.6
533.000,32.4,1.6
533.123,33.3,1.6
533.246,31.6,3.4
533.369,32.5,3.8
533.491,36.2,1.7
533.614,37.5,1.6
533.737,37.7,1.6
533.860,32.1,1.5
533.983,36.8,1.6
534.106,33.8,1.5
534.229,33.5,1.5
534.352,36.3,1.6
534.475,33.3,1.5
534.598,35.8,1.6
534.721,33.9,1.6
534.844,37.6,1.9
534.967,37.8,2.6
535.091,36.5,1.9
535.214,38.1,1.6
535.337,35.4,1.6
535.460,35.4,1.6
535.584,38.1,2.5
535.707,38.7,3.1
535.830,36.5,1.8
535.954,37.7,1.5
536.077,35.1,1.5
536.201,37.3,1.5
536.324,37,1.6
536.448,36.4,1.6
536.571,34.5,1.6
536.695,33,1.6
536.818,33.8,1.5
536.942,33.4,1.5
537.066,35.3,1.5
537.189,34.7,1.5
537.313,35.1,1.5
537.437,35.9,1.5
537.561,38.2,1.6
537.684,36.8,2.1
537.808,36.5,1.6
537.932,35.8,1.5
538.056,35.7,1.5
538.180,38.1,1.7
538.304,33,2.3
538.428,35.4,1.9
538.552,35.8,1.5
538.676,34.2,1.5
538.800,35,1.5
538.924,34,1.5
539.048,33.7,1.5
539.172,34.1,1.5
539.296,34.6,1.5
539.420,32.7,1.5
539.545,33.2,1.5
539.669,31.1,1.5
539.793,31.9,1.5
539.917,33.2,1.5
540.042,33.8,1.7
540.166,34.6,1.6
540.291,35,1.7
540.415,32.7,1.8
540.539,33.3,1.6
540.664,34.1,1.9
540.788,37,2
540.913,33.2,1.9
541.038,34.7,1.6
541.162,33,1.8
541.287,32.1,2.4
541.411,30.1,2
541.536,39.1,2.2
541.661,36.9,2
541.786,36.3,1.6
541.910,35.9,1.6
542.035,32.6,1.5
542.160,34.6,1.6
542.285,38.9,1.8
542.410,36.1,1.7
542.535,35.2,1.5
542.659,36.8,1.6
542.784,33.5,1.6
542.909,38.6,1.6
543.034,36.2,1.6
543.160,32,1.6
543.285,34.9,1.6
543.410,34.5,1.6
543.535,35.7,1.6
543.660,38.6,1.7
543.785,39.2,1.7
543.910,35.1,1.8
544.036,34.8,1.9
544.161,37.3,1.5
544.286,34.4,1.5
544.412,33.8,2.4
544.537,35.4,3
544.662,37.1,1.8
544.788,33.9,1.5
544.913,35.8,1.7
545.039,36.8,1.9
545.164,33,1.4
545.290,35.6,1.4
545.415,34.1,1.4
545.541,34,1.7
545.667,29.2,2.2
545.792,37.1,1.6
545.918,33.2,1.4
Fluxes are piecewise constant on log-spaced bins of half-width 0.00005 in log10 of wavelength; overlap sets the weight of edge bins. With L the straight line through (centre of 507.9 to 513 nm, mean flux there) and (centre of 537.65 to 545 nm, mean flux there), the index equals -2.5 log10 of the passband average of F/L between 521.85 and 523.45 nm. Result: 0.01 mag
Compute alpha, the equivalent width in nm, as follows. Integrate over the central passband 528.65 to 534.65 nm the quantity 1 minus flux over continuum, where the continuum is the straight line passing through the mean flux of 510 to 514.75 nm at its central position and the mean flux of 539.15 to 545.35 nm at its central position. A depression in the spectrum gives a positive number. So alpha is -0.327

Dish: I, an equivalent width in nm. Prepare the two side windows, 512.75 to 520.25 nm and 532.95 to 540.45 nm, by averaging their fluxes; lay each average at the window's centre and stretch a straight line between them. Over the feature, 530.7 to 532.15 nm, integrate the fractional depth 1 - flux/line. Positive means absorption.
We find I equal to -0.15 nm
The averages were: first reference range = 30.3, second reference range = 35.1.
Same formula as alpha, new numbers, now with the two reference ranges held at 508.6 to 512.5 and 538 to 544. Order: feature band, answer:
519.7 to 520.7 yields 0.042 nm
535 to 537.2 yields -0.100 nm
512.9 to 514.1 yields 0.033 nm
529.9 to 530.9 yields -0.048 nm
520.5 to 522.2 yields 0.053 nm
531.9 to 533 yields -0.013 nm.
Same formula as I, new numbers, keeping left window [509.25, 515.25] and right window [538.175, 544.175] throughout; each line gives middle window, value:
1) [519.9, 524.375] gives -0.04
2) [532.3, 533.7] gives 0.00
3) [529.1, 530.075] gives -0.08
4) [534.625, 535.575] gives -0.06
